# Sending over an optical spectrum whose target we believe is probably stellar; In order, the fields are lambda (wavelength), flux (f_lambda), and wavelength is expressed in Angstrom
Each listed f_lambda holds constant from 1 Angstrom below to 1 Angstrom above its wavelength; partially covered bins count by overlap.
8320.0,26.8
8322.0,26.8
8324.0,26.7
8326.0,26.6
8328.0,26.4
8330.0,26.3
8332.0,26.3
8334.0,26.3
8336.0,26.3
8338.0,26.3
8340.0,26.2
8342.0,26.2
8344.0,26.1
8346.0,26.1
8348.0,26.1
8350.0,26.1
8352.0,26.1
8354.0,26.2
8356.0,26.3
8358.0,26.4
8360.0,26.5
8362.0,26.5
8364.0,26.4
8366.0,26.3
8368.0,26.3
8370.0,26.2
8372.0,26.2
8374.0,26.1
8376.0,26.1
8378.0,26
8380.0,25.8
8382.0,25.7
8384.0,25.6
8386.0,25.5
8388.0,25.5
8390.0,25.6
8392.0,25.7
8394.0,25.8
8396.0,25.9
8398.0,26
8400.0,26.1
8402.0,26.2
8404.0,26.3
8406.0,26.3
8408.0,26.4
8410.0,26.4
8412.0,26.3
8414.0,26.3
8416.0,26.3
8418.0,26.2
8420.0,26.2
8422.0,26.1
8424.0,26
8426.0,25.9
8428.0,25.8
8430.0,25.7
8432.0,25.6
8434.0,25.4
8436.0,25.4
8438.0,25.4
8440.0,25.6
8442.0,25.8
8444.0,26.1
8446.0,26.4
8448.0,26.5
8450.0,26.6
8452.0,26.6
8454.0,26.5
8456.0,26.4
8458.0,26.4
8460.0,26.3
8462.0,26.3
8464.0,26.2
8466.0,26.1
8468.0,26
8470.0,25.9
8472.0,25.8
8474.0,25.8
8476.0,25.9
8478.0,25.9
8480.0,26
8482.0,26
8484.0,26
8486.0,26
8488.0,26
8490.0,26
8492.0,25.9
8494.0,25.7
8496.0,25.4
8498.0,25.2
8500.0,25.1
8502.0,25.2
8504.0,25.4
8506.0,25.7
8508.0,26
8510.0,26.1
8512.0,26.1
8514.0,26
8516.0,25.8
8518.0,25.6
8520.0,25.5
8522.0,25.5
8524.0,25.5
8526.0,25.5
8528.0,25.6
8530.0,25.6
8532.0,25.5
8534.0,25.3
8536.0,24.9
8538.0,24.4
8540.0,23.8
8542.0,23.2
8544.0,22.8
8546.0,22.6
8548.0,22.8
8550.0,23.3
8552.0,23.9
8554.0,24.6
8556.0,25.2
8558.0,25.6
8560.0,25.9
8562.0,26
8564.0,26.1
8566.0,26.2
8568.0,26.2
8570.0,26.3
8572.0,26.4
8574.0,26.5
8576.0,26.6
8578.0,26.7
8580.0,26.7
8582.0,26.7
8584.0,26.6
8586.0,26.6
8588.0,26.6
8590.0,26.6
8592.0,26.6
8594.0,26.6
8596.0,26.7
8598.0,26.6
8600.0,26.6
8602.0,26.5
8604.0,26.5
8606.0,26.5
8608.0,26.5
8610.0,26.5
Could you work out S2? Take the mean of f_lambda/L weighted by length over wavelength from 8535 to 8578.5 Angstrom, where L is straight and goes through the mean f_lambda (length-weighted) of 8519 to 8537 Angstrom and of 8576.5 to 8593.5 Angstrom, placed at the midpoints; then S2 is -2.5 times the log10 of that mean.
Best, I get 0.05 mag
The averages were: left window 25.4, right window 26.6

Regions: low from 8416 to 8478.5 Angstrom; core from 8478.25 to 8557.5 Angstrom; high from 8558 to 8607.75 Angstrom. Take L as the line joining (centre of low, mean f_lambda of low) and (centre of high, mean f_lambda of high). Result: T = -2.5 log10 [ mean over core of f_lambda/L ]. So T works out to 0.05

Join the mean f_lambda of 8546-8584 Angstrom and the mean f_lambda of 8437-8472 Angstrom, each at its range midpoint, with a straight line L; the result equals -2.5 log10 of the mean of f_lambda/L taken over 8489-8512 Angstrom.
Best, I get 0.013 mag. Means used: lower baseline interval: 26.2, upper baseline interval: 25.6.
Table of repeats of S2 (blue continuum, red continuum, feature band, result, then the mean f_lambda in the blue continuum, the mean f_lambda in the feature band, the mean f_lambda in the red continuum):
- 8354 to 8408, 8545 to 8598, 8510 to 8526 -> 0.01 mag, 26.1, 25.7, 25.8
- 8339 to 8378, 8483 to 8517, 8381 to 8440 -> 0.01 mag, 26.2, 25.9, 25.7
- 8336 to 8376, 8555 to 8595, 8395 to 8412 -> 0.00 mag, 26.2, 26.2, 26.3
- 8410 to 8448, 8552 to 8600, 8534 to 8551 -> 0.11 mag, 25.9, 23.6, 26.2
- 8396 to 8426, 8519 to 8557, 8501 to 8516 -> -0.04 mag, 26.2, 25.8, 24.5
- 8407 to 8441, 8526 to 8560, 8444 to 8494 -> -0.03 mag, 25.9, 26.1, 24.4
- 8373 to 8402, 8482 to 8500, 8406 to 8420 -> -0.02 mag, 25.8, 26.3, 25.8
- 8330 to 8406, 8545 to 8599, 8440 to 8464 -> -0.01 mag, 26.1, 26.3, 25.8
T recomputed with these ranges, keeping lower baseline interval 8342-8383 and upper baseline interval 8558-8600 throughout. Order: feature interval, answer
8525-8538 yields 0.04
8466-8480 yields 0.02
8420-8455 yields 0.01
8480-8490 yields 0.01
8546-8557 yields 0.11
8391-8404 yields 0.01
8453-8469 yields 0.00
